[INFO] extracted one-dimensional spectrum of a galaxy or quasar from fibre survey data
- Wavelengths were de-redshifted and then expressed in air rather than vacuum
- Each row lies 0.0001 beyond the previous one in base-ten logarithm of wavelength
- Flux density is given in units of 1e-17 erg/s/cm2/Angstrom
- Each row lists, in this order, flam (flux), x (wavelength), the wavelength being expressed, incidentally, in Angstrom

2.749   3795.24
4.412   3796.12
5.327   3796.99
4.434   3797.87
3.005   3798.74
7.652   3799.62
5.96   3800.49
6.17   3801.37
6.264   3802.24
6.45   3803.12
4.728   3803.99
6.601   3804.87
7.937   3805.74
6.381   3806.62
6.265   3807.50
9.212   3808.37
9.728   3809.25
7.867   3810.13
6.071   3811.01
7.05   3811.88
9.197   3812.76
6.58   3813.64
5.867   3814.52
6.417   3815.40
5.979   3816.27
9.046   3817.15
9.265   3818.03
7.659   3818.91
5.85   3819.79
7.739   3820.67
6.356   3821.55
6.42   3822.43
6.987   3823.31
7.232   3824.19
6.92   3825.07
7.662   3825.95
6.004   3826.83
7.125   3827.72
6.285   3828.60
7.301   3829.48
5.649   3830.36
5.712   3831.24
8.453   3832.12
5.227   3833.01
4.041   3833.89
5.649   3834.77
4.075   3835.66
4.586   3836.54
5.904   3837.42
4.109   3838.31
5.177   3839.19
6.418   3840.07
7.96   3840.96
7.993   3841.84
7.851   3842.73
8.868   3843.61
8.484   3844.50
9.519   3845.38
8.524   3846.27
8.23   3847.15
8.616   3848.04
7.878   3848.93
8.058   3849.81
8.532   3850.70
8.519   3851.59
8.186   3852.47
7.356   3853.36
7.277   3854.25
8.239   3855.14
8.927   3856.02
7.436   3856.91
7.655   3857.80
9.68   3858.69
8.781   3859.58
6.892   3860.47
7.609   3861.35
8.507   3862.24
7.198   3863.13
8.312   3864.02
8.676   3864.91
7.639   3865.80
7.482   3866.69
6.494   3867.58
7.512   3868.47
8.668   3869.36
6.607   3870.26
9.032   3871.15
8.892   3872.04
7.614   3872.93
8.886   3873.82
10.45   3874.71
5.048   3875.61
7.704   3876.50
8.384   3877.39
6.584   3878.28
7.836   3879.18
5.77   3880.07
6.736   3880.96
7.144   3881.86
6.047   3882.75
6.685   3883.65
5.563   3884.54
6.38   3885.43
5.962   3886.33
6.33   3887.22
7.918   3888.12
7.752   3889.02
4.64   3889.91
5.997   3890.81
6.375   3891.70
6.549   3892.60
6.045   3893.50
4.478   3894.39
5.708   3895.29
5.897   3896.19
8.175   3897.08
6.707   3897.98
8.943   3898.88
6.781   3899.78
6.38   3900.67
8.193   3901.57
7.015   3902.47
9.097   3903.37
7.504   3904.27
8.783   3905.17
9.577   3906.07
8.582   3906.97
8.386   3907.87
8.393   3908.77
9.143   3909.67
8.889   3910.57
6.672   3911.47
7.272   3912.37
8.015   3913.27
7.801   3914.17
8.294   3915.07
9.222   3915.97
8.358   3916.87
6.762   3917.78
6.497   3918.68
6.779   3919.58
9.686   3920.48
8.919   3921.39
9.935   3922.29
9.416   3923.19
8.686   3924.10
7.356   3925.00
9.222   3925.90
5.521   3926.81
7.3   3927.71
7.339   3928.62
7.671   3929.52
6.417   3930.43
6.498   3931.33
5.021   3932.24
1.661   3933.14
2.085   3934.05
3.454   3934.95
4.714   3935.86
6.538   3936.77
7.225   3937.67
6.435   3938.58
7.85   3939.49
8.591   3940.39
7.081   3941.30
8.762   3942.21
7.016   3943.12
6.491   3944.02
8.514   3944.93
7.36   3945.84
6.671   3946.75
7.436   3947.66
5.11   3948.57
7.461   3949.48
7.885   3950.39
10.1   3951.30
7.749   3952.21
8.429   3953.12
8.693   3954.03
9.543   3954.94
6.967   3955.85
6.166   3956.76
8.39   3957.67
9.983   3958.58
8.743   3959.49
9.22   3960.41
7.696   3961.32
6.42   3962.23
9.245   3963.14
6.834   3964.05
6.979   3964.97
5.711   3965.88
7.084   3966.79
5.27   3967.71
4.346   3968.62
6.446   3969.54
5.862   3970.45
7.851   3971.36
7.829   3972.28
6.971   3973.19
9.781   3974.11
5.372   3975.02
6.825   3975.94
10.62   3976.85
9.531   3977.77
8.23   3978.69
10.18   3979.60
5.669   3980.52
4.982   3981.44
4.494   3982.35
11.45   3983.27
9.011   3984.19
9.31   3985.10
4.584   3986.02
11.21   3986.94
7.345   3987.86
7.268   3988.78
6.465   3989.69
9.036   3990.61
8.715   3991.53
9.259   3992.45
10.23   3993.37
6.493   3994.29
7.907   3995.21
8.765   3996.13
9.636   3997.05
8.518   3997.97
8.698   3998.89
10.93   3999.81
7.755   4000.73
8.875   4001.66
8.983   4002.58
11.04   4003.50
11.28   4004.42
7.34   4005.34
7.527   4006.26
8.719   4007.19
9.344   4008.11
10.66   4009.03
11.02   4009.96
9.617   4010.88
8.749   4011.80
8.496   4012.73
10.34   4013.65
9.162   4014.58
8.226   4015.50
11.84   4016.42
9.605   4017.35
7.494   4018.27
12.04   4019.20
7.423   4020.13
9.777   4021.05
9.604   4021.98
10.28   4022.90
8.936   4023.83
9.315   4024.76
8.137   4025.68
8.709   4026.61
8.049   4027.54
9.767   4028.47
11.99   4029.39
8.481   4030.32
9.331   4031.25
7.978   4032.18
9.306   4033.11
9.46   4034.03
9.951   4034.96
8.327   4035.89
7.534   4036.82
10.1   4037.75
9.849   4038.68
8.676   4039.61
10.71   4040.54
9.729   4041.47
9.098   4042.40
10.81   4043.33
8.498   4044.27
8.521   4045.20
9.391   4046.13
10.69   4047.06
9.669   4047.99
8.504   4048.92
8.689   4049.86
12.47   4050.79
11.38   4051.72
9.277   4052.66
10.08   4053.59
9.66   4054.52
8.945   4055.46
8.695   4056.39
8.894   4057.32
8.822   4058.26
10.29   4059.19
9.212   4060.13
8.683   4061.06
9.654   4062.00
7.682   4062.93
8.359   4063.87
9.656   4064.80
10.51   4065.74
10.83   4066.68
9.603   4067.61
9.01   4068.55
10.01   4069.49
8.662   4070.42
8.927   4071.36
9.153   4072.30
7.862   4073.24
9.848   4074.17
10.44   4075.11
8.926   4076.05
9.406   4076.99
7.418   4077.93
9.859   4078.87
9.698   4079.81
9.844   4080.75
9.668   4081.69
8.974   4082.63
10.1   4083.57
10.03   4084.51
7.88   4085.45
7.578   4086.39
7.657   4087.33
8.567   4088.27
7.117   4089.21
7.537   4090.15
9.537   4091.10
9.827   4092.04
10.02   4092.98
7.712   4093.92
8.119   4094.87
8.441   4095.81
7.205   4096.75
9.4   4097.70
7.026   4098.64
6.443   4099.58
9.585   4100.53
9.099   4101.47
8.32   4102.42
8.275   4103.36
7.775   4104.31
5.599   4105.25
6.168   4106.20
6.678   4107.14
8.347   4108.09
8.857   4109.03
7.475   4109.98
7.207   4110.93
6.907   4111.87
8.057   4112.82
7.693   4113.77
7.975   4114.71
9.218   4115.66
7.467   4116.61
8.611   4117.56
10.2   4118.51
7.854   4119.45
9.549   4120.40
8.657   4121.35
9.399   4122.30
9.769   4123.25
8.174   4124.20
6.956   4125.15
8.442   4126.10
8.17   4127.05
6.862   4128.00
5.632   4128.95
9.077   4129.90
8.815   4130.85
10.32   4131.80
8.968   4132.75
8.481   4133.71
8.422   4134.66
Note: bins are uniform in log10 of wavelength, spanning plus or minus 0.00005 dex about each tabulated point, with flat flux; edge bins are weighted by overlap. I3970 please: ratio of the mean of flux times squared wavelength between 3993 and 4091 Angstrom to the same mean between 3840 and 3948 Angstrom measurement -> 1.3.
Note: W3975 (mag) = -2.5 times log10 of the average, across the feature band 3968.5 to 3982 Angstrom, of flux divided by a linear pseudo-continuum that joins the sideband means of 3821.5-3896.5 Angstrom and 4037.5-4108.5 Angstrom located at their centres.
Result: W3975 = 0.10 mag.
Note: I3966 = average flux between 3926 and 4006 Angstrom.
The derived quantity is 7.58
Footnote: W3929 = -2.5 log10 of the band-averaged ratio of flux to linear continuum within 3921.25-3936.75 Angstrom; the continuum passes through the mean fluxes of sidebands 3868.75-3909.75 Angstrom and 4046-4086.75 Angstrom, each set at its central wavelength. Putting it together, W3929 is 0.190 mag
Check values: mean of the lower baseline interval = 7.27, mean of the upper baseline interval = 9.39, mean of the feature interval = 6.49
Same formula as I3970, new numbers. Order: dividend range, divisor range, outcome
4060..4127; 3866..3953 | 1.30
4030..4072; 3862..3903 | 1.44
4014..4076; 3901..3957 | 1.33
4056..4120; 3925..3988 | 1.27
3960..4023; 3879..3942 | 1.23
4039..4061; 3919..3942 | 1.48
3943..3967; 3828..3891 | 1.11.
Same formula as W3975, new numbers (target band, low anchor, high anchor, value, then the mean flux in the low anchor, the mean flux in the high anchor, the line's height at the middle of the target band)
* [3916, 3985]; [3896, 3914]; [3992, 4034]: 0.16 mag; 7.95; 9.24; 8.49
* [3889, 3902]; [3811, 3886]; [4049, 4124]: 0.16 mag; 7.29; 8.78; 7.58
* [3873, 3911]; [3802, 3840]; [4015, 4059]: 0.05 mag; 6.63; 9.43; 7.55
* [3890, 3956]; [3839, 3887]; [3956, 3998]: 0.06 mag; 7.72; 7.77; 7.75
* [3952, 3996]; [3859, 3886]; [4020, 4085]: 0.11 mag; 7.51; 9.38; 8.56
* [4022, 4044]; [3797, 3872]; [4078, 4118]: -0.17 mag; 7.17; 8.26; 7.99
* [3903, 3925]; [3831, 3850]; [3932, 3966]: -0.18 mag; 6.88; 7.14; 7.06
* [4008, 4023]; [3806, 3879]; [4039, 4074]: -0.07 mag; 7.4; 9.45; 9.05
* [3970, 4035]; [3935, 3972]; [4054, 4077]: -0.08 mag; 7.33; 9.27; 8.18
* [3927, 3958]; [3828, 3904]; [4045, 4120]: 0.13 mag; 7.21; 8.79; 7.77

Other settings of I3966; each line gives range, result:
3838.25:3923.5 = 7.64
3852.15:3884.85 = 7.67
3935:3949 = 6.95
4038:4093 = 9.3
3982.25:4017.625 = 8.96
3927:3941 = 5.93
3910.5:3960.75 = 7.41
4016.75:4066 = 9.37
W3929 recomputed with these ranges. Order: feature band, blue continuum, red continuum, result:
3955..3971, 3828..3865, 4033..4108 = 0.139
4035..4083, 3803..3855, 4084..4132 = -0.178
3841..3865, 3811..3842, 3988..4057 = -0.186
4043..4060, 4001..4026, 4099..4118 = -0.101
